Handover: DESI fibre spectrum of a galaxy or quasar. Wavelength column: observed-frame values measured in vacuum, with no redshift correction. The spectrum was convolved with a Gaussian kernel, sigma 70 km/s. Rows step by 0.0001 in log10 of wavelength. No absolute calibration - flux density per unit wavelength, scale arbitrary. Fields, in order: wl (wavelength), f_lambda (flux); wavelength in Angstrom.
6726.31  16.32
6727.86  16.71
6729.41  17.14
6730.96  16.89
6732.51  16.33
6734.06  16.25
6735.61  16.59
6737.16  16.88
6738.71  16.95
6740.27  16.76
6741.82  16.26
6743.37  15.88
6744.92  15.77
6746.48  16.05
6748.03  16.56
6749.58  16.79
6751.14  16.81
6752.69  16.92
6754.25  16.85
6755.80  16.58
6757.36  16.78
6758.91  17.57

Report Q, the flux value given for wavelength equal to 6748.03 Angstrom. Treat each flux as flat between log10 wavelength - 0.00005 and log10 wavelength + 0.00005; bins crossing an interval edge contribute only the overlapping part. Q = 16.56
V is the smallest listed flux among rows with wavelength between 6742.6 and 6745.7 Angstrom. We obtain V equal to 15.77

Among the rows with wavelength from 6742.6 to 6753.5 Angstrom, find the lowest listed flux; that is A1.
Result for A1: 15.77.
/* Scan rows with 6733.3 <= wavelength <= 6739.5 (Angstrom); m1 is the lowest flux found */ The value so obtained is 16.25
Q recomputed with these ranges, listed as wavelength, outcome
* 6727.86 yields 16.71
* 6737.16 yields 16.88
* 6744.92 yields 15.77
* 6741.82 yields 16.26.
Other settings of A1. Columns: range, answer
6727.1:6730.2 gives 16.71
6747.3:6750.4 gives 16.56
